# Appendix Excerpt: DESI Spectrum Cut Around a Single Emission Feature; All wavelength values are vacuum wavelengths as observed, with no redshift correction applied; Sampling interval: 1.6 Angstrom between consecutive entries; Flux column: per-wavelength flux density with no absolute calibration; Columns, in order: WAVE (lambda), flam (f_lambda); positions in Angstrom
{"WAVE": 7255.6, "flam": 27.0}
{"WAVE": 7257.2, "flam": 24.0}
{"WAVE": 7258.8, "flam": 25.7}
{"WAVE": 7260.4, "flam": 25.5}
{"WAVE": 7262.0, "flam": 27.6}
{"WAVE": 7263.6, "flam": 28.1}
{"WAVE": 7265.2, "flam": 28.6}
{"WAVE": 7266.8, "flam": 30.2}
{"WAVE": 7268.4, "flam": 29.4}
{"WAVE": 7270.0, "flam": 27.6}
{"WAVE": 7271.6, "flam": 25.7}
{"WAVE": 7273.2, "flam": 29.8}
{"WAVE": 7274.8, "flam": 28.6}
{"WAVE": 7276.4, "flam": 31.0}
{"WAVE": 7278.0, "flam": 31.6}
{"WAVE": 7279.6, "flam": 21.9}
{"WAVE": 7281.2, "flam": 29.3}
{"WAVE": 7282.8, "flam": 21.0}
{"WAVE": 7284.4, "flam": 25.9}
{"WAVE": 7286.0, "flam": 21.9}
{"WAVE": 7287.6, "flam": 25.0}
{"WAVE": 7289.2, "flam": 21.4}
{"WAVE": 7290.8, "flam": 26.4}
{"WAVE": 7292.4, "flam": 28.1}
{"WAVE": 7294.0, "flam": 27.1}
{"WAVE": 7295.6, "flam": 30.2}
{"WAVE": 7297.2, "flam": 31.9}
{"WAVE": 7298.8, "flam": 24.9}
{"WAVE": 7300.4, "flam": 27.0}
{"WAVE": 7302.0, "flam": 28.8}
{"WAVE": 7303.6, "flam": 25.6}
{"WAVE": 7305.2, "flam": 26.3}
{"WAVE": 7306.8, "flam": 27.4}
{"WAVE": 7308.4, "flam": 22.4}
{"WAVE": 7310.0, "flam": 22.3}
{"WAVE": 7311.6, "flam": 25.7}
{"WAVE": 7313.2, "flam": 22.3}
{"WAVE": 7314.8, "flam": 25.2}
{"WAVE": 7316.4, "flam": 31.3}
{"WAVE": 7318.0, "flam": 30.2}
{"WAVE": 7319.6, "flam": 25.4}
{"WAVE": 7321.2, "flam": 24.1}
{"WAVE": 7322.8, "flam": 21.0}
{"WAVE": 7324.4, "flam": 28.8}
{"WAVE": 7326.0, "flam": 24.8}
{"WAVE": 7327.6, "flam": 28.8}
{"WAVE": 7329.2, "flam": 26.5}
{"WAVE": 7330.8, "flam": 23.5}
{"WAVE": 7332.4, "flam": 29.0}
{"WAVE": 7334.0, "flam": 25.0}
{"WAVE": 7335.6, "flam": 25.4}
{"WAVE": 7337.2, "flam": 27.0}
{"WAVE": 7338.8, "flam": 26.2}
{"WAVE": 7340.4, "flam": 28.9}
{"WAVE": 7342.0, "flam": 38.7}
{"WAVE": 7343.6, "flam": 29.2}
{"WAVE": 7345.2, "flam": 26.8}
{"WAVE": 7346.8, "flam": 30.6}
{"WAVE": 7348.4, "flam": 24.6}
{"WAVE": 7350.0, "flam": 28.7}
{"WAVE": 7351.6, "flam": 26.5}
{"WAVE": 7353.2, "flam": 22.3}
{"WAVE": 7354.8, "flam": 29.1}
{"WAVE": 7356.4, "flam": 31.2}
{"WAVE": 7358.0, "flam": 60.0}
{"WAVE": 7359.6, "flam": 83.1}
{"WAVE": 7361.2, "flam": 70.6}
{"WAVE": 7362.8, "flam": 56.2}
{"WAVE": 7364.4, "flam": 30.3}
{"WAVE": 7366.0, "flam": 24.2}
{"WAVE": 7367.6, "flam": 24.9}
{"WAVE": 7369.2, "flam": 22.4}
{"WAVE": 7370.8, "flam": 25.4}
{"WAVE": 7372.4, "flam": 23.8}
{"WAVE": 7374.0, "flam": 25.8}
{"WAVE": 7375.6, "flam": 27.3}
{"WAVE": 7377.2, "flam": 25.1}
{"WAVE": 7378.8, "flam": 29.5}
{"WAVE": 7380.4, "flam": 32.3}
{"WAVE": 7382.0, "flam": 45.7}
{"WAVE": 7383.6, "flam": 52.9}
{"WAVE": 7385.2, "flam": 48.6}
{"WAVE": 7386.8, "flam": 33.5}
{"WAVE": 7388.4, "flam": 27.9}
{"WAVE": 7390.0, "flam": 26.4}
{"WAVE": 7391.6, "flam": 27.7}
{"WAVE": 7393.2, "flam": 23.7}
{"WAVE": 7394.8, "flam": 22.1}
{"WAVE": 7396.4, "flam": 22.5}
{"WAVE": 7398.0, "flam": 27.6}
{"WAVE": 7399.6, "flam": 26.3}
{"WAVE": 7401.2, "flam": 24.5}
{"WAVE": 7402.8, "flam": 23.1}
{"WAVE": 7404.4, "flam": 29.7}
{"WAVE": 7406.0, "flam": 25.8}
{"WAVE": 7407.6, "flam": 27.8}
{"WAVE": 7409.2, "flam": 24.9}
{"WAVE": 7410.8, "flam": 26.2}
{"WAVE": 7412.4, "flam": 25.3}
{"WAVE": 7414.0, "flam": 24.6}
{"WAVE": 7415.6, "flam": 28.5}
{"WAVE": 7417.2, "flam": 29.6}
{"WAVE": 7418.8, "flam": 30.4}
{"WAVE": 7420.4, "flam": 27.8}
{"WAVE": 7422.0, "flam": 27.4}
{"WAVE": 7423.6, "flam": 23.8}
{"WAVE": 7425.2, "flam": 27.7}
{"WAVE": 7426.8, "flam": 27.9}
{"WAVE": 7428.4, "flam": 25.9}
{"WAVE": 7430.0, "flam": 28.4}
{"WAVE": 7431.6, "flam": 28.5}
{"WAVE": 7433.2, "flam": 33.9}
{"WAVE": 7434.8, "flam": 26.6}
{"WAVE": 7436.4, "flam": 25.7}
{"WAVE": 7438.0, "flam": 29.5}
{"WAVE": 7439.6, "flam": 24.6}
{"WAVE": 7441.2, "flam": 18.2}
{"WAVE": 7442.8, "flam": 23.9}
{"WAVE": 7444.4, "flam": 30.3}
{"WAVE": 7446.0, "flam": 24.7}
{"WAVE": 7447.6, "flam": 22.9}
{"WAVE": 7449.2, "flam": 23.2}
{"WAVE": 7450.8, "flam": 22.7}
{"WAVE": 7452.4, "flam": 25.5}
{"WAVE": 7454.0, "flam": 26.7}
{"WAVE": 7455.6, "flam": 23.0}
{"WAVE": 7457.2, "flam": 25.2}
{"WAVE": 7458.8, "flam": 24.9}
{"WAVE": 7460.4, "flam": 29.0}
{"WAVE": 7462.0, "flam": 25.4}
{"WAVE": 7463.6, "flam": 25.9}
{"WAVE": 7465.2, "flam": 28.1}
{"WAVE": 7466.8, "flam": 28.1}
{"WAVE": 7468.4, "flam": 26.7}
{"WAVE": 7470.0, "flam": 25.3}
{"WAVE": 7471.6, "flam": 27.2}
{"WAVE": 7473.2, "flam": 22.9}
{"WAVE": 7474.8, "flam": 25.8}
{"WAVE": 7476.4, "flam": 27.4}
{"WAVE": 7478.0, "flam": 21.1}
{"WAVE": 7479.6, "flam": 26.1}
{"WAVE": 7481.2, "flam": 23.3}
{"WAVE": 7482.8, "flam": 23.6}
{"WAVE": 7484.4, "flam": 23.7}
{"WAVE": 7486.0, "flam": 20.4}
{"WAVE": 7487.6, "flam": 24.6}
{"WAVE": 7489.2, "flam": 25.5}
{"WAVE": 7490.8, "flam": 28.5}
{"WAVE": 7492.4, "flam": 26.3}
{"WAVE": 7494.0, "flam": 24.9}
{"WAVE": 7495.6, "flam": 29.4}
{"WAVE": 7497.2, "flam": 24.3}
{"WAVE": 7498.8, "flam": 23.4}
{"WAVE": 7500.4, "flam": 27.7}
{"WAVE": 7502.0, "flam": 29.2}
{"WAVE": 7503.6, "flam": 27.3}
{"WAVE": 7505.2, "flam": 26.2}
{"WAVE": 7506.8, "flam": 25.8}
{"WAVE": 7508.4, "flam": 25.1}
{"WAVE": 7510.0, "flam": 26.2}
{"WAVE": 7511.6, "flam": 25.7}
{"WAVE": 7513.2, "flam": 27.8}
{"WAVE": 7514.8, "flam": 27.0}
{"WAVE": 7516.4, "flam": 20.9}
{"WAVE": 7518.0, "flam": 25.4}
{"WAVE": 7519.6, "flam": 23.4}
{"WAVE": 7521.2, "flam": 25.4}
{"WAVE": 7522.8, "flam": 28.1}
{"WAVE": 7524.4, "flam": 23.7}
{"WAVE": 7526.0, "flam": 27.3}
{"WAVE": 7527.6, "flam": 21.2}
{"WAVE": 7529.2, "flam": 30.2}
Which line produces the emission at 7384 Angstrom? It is [N II] 6583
